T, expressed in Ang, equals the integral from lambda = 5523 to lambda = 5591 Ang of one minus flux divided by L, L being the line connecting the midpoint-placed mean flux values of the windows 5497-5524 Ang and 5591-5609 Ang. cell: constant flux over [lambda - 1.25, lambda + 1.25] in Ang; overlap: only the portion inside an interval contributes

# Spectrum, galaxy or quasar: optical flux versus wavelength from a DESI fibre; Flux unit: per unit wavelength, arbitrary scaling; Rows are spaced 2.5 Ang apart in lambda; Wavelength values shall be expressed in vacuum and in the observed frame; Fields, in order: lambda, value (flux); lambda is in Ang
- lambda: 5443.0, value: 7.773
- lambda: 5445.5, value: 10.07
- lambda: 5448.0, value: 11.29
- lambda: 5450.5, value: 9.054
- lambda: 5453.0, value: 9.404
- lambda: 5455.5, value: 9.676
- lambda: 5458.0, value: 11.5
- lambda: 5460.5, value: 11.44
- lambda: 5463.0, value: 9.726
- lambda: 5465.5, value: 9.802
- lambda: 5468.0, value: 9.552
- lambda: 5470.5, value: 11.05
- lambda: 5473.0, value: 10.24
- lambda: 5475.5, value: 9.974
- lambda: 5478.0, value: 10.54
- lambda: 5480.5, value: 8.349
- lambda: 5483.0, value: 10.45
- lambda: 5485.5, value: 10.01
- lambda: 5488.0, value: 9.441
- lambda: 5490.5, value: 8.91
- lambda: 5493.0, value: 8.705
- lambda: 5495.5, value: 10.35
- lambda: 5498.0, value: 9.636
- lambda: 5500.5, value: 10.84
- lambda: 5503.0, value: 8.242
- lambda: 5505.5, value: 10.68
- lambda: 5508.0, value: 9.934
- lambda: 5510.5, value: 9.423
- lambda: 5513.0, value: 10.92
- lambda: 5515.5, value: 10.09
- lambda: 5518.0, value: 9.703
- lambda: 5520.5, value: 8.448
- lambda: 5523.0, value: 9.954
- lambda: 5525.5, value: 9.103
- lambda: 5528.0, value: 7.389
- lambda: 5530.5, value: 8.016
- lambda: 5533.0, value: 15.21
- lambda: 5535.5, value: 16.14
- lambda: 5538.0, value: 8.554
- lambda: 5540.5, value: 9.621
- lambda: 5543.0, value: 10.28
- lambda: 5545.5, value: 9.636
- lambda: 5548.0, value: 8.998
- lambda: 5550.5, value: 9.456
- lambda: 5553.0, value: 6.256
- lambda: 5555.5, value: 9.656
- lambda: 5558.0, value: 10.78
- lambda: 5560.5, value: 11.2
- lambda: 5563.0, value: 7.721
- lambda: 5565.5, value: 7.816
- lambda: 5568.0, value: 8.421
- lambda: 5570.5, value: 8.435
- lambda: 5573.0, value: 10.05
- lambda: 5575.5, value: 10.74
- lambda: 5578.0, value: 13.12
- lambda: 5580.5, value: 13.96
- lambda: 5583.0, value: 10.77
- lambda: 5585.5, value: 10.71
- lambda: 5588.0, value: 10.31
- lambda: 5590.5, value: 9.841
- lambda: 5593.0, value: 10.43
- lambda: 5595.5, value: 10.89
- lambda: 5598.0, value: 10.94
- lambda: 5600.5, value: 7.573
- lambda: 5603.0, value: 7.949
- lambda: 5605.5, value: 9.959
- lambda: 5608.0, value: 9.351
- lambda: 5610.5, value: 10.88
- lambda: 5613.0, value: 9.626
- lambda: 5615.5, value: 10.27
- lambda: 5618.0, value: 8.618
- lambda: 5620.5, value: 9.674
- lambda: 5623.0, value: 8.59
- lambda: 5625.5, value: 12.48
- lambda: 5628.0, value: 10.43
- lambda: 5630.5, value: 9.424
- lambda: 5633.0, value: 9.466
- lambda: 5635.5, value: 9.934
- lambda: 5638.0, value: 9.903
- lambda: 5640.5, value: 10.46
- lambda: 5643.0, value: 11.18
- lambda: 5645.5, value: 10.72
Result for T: -2.7 Ang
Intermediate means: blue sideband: 9.81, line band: 10.1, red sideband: 9.6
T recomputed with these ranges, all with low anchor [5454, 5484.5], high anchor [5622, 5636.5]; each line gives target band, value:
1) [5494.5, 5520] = 0.6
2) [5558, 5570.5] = 1.4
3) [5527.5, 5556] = 0.4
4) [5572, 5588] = -2.2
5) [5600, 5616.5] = 1.1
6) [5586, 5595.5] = -0.2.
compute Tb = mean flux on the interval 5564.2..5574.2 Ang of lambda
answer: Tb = 8.67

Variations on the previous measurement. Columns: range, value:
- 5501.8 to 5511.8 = 9.58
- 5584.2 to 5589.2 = 10.5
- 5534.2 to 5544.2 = 11.2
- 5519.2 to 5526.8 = 9.16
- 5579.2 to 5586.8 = 11.8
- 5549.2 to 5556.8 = 8.47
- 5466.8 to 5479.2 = 10.3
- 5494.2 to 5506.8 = 9.94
